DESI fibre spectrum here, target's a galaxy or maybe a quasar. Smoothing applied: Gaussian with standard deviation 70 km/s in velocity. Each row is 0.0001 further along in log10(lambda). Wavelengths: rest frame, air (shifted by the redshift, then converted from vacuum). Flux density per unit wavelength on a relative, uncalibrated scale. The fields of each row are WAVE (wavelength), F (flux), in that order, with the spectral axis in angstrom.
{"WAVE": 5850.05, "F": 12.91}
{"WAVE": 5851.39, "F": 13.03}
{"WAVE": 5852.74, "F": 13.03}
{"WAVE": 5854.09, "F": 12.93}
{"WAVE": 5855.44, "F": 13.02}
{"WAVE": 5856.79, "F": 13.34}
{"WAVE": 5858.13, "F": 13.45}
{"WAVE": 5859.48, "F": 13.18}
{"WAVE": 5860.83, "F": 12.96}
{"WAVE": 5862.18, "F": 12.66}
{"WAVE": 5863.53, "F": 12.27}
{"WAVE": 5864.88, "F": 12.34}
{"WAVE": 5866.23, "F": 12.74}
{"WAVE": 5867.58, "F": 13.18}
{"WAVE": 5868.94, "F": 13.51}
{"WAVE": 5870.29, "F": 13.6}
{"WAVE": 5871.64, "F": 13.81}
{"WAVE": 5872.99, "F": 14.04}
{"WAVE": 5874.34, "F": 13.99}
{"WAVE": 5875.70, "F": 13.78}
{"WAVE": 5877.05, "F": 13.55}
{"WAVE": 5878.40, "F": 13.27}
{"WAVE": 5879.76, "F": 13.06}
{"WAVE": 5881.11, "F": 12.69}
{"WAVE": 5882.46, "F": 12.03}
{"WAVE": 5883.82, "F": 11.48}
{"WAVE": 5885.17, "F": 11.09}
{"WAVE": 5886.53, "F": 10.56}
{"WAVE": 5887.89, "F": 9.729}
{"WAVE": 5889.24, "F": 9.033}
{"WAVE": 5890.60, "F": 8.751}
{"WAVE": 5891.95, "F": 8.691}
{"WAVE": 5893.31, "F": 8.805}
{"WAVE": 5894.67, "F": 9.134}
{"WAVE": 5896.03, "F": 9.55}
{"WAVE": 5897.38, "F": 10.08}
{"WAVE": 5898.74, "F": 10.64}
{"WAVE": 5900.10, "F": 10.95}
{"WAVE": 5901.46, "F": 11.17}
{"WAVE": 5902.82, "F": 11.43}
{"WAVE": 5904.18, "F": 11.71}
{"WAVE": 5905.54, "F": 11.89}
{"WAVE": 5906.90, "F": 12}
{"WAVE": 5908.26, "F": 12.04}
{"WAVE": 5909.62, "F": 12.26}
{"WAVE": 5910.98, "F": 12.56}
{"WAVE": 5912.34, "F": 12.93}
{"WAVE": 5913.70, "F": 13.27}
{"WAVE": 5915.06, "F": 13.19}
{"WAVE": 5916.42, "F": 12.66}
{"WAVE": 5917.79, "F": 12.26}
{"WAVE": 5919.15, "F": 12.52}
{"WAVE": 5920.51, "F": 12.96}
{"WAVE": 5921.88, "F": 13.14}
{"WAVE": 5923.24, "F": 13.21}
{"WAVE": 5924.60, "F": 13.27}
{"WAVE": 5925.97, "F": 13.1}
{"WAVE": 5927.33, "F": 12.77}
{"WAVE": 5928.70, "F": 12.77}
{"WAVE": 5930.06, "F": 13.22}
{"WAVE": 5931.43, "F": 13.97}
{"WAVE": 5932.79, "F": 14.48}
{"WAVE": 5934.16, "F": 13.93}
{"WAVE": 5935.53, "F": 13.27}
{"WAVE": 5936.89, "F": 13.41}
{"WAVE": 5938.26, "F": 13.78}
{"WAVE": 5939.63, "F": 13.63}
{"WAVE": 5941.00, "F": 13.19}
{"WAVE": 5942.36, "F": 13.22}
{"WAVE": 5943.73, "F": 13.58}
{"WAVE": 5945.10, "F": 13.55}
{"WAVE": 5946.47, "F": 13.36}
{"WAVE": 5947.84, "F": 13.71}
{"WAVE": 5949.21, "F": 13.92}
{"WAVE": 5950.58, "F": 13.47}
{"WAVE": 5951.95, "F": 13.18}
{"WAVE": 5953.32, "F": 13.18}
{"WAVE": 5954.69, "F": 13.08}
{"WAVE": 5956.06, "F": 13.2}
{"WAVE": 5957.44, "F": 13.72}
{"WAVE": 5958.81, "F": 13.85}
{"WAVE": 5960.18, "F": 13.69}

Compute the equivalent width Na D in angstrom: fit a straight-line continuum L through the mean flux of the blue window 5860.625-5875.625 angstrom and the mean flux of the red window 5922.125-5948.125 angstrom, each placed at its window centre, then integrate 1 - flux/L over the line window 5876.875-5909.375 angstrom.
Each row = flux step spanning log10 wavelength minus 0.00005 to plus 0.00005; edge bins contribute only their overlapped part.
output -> 5.7 angstrom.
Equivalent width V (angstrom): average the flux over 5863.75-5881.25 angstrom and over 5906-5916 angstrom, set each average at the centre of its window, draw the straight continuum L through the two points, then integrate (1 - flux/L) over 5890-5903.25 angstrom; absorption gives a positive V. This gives 3.1 angstrom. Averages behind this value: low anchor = 13.3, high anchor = 12.6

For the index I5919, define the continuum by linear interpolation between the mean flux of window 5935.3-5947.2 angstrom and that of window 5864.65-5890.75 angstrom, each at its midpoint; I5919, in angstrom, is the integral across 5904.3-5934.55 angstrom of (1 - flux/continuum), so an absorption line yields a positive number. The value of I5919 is 0.4 angstrom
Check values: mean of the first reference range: 12.4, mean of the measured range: 12.9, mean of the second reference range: 13.5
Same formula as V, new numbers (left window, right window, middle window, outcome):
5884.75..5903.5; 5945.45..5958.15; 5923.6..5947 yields -1.92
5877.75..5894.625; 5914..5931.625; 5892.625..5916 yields 0.90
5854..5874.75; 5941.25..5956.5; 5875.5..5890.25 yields 1.70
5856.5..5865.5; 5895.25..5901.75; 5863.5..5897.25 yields -0.25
